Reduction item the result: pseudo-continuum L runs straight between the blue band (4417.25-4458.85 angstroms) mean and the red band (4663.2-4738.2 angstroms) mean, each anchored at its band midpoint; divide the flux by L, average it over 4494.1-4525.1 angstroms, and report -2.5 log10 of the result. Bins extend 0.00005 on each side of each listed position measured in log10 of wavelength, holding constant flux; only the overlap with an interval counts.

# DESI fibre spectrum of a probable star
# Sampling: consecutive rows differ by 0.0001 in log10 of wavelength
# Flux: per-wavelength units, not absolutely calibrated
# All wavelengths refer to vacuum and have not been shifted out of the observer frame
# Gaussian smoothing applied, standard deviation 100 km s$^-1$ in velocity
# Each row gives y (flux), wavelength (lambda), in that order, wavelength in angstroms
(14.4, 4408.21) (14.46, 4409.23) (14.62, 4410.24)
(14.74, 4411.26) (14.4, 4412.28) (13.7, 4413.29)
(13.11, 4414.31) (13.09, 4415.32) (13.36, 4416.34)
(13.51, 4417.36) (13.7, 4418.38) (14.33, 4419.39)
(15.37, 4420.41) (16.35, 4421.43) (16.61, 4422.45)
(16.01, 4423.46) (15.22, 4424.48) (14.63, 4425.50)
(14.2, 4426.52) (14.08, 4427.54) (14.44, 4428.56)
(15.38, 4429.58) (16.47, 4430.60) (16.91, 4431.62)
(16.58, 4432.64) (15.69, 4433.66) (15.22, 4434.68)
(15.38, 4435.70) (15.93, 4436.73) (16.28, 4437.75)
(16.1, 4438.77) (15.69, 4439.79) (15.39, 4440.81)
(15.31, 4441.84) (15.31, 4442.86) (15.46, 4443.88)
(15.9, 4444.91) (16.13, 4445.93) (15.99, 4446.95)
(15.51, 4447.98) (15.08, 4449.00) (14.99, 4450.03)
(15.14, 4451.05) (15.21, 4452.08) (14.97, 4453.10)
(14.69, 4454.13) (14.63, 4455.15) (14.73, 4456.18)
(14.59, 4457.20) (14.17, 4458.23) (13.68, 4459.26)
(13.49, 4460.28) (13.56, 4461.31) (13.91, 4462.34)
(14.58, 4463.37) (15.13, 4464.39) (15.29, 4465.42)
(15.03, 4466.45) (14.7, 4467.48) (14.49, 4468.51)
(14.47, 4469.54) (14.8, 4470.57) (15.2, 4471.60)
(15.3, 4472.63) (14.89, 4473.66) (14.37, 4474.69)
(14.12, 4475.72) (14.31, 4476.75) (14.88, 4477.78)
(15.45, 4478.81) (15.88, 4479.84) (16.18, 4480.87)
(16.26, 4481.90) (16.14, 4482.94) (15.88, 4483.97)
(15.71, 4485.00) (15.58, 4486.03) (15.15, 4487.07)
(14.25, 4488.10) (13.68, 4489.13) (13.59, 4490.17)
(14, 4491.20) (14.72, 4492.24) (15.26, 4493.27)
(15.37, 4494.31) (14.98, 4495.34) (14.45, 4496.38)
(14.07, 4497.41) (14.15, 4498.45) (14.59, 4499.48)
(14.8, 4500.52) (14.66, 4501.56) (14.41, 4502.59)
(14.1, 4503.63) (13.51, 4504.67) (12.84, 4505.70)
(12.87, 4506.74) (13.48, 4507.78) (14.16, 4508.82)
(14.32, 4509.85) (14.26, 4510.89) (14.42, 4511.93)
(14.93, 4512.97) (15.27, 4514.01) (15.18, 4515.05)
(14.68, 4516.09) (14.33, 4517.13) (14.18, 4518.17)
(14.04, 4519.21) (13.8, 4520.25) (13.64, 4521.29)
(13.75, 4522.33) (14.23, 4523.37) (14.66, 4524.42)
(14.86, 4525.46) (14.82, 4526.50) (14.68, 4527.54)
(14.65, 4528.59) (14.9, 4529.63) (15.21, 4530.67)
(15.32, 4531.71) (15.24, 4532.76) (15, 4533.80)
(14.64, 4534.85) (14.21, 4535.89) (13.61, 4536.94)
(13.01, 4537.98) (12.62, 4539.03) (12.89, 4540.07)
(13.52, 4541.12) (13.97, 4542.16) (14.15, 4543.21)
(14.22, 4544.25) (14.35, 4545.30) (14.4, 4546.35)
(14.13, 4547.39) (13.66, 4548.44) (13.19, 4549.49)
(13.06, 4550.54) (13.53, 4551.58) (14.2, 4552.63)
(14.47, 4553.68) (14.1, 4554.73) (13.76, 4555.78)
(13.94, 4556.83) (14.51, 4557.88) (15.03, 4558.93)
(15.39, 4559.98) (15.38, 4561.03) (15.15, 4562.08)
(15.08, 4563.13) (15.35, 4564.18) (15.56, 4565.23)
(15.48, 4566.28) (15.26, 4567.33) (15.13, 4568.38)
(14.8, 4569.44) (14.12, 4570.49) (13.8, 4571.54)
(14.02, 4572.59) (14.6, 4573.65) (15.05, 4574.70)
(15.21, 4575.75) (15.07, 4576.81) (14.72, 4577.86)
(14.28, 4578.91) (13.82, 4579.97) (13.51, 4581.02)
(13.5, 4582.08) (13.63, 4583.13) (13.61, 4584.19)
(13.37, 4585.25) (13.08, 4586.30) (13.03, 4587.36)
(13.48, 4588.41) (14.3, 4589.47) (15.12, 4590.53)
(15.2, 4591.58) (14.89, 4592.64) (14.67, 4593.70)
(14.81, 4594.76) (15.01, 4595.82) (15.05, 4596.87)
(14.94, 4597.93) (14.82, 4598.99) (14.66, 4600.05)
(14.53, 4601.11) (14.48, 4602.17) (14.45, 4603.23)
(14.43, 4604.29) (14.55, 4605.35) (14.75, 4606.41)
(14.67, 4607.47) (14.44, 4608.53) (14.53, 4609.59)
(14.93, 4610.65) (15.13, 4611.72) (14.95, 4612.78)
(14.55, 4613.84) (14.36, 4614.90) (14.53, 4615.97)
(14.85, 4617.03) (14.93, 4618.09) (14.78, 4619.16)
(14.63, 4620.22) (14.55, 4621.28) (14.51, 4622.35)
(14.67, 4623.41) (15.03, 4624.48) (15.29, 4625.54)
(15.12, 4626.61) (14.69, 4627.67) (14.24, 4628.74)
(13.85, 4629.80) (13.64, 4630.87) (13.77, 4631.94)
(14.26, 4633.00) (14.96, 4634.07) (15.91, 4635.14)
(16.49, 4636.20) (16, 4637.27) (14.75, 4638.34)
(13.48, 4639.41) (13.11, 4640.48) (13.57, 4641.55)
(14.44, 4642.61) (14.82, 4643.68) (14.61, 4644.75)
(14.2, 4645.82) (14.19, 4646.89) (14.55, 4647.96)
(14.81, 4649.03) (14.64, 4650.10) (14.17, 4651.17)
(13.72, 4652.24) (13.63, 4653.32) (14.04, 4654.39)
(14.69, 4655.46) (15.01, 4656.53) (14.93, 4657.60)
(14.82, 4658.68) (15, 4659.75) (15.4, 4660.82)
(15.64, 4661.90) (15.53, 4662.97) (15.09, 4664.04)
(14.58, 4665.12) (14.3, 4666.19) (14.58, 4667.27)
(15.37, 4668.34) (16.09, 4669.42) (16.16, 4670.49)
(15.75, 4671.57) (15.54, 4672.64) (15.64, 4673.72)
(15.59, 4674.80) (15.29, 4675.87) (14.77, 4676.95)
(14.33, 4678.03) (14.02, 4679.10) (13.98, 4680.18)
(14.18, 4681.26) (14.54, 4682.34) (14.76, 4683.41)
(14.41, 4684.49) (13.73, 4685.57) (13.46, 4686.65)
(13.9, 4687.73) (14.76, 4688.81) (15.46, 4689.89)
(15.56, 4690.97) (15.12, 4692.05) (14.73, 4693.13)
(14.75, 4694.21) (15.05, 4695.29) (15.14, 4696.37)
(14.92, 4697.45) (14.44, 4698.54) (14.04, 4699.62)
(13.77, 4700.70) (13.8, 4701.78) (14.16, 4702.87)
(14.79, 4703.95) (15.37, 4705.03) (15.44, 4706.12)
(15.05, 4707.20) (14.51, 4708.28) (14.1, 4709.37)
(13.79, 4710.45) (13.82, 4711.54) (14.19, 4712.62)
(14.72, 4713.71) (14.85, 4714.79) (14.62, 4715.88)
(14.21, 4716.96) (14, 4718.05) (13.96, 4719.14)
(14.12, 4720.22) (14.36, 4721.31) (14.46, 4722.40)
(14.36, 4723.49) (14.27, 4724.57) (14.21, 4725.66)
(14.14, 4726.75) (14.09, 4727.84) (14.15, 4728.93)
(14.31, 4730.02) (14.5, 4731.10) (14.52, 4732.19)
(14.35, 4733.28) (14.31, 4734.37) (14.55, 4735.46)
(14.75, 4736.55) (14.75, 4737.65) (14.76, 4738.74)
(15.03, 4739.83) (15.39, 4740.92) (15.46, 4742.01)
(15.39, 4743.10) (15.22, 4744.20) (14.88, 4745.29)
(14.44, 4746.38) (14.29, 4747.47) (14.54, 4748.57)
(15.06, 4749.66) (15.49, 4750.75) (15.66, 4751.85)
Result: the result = 0.06 mag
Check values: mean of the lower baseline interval 15.3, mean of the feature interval 14.3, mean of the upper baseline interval 14.6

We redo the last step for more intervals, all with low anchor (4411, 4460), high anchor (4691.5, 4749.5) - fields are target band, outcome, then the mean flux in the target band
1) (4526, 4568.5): 0.03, 14.4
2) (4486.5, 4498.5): 0.04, 14.5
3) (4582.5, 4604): 0.03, 14.4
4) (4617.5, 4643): 0.01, 14.6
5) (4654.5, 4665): -0.03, 15.1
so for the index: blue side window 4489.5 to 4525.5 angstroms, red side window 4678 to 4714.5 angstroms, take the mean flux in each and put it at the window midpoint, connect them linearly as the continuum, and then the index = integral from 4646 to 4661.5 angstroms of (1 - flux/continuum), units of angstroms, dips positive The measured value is -0.1 angstroms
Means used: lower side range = 14.3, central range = 14.5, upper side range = 14.5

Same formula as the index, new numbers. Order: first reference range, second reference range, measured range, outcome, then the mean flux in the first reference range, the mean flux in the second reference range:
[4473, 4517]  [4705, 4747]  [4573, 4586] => 0.4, 14.7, 14.5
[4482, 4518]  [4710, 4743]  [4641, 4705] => -1.0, 14.5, 14.4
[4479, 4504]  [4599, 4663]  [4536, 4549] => 1.0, 14.9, 14.6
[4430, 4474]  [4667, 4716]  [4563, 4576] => 0.1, 15.2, 14.7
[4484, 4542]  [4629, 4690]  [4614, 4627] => -0.2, 14.4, 14.7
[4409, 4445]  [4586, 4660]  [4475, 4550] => 2.1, 15.1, 14.6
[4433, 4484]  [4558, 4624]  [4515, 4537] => 0.5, 15.1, 14.6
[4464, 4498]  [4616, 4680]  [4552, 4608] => 1.2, 15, 14.8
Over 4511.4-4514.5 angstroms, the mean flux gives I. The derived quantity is 14.9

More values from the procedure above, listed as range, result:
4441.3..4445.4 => 15.5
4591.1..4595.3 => 14.9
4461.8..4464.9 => 14.5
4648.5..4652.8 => 14.3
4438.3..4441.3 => 15.7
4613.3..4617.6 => 14.6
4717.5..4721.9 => 14.1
